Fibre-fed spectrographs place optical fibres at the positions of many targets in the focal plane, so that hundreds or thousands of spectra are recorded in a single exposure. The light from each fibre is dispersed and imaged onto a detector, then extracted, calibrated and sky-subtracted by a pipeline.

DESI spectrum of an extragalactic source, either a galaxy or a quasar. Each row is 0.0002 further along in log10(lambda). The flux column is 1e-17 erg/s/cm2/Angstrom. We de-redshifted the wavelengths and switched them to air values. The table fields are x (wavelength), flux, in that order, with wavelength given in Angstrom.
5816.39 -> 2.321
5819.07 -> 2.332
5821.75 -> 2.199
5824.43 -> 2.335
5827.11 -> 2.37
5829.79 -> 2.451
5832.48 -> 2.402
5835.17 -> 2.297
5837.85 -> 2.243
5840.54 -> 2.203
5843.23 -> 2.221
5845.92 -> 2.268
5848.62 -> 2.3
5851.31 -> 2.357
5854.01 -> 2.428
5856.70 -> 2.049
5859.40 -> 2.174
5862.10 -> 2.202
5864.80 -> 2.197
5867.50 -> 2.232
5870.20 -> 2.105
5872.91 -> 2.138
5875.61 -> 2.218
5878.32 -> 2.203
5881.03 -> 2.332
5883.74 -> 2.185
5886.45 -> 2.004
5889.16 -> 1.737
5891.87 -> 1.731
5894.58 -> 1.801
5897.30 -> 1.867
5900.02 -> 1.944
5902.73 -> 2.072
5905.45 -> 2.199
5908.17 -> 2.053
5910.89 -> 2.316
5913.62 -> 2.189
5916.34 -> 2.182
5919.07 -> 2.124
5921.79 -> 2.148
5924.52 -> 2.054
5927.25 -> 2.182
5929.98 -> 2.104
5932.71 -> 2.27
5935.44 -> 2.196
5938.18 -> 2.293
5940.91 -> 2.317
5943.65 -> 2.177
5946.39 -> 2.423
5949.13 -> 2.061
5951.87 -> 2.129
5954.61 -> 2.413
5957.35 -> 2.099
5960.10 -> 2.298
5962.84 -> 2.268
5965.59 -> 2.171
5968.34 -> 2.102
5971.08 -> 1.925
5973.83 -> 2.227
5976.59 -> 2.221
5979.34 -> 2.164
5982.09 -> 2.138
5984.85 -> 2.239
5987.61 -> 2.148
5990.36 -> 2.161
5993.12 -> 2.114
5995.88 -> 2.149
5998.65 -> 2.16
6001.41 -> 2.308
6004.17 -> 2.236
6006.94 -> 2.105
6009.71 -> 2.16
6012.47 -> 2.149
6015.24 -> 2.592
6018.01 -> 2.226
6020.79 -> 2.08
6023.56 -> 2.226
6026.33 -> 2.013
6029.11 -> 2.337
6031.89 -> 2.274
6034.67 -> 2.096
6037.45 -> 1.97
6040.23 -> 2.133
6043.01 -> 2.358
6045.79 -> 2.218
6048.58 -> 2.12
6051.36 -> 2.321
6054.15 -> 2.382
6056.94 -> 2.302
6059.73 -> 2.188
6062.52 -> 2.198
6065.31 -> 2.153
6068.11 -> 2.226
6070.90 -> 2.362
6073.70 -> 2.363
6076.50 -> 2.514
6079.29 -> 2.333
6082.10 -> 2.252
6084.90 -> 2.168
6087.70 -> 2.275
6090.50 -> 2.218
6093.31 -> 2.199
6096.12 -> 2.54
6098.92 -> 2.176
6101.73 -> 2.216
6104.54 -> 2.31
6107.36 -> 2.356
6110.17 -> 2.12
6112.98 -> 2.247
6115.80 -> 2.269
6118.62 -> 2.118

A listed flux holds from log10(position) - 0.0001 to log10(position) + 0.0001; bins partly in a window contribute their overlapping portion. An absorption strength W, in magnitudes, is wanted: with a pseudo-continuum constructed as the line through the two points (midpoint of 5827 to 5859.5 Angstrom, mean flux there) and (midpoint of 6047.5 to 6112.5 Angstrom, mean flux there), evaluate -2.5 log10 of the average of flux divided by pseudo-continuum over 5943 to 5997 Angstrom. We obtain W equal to 0.05 mag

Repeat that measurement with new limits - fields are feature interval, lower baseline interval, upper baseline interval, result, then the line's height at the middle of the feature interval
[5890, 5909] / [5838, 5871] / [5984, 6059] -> 0.15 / 2.22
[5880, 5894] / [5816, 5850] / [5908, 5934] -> 0.12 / 2.22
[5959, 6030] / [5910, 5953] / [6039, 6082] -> 0.02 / 2.24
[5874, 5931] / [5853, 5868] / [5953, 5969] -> 0.07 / 2.22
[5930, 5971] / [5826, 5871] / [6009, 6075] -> 0.01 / 2.25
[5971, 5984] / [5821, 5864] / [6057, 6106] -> 0.06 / 2.28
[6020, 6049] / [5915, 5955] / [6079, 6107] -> 0.04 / 2.24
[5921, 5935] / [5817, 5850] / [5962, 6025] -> 0.04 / 2.23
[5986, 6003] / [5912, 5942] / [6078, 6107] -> 0.02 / 2.22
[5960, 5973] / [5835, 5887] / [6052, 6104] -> 0.05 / 2.25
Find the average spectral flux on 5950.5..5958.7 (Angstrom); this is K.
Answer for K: 2.22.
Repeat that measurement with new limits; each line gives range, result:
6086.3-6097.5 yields 2.31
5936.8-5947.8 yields 2.3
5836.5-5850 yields 2.25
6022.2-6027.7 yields 2.12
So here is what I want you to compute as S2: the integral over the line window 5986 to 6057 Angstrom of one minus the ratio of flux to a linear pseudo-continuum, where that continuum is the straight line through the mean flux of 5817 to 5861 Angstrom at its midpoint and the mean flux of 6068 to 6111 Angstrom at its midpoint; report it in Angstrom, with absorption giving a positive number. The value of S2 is 2.7 Angstrom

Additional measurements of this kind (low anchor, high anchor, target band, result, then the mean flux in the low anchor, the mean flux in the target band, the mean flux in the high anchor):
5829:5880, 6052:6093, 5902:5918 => 0.6 Angstrom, 2.24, 2.17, 2.28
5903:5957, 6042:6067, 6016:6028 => 0.4 Angstrom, 2.2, 2.16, 2.25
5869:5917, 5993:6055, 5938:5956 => -1.1 Angstrom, 2.07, 2.26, 2.21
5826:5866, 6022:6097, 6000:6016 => 0.1 Angstrom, 2.28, 2.25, 2.25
